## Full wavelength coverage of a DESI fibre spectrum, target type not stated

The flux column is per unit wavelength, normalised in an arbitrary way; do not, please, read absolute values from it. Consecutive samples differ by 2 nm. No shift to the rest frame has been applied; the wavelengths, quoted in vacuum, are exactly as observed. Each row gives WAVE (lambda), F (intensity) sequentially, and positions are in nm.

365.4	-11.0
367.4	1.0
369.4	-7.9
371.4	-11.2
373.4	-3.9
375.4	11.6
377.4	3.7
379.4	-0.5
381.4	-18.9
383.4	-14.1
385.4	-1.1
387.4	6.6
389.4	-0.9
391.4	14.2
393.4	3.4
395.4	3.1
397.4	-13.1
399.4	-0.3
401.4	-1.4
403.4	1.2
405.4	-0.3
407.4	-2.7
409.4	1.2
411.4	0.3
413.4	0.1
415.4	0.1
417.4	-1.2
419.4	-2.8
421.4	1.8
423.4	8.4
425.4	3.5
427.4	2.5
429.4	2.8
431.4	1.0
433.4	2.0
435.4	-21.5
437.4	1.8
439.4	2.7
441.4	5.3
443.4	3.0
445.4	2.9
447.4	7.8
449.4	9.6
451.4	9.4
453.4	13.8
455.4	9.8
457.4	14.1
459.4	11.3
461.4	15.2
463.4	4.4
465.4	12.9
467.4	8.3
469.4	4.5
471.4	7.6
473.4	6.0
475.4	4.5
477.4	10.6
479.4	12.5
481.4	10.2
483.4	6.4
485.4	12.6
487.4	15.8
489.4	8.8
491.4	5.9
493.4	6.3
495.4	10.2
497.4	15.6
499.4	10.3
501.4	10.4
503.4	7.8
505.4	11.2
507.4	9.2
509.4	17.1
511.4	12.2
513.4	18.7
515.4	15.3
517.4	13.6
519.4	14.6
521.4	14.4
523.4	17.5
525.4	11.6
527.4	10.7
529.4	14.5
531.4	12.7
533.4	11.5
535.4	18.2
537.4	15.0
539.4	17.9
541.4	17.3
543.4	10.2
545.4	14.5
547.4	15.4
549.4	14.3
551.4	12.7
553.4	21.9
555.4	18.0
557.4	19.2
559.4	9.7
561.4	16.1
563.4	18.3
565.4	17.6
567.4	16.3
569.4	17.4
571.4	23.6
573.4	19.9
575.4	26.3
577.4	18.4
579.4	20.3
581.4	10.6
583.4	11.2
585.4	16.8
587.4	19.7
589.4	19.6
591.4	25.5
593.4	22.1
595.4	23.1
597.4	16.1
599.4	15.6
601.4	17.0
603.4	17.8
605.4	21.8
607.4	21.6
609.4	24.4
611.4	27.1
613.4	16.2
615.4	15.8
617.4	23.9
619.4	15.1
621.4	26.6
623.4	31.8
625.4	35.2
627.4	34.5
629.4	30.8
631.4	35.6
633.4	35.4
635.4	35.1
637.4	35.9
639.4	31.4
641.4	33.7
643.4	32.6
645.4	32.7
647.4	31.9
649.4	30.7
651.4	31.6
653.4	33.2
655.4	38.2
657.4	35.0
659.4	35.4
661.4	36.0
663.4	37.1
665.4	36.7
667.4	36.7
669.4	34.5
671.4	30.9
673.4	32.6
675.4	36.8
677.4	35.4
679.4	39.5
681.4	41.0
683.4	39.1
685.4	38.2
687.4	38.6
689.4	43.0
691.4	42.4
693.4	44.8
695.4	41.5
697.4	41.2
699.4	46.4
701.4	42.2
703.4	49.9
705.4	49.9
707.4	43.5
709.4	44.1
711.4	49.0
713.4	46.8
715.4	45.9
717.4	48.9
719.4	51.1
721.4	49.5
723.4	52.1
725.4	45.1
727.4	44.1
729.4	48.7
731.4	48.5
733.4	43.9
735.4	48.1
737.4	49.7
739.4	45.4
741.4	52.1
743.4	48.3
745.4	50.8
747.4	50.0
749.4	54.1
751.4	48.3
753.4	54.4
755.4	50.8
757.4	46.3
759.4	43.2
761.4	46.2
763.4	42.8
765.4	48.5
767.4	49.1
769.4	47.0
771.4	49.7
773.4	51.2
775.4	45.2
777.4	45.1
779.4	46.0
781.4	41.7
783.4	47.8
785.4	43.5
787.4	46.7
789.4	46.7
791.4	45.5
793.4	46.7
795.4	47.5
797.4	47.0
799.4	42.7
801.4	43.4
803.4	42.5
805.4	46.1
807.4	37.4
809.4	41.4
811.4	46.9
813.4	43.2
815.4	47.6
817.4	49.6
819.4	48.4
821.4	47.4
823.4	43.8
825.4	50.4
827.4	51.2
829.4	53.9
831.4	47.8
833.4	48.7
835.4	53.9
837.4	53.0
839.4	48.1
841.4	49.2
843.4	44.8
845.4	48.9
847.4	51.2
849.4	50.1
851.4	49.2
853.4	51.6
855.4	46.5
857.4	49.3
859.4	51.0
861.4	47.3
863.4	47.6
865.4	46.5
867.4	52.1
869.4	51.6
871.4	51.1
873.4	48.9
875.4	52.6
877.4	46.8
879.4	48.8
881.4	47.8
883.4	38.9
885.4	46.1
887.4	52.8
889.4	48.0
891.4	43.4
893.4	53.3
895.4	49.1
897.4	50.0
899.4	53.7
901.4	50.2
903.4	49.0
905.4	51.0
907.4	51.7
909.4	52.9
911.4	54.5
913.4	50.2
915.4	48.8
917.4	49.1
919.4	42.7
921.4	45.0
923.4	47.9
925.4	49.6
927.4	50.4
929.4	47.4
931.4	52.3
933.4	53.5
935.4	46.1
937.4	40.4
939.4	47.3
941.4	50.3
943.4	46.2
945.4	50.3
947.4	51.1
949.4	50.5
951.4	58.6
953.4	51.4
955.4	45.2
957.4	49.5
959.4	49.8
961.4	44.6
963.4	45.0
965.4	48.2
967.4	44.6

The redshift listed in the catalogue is 0.561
